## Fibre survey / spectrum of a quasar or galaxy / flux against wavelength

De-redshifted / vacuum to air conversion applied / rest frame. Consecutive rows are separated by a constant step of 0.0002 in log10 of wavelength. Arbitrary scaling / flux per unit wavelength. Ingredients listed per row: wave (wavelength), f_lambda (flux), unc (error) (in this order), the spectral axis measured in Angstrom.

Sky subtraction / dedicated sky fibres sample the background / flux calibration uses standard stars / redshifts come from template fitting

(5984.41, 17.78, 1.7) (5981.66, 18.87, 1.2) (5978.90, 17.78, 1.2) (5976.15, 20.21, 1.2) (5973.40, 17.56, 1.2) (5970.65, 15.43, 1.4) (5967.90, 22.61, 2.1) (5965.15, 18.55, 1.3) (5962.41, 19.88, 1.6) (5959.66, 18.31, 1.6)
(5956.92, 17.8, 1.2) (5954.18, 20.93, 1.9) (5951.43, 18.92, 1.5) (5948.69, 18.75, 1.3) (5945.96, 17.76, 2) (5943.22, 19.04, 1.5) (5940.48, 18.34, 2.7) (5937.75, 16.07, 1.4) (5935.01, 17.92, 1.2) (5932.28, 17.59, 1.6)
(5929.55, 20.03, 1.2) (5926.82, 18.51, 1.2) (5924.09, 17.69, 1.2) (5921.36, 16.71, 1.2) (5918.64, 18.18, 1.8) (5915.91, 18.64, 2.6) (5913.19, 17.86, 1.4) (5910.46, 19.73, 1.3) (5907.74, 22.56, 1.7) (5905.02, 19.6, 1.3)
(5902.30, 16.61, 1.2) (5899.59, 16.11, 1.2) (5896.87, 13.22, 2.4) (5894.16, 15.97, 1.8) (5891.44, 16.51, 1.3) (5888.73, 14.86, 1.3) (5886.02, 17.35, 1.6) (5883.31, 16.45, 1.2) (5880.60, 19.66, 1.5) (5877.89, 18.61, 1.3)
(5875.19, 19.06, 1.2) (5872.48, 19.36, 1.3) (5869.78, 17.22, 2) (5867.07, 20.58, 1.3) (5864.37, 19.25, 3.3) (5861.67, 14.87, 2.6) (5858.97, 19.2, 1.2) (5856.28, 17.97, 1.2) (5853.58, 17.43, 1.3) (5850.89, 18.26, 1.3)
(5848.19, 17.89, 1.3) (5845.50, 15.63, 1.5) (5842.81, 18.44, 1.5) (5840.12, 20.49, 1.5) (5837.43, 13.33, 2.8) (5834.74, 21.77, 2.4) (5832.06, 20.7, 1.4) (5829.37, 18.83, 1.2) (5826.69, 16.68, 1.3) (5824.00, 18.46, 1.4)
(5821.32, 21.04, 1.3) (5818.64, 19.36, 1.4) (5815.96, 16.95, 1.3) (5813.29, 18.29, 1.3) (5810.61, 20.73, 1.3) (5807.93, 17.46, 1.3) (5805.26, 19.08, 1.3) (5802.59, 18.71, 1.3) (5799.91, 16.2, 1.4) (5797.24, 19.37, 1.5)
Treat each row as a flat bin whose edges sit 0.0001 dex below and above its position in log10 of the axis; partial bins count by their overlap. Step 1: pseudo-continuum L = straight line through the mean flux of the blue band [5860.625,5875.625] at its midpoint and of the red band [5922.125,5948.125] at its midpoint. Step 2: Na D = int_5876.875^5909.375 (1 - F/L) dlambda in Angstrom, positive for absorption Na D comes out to 1.8 Angstrom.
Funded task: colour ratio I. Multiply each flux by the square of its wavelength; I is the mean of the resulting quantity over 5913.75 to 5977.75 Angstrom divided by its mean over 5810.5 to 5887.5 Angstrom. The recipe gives 1.0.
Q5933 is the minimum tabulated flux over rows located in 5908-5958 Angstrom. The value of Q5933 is 16.07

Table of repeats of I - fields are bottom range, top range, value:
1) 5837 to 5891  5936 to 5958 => 1.06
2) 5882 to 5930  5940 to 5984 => 1.09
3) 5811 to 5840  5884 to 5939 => 0.97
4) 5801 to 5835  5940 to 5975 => 1.04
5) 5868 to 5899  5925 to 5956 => 1.10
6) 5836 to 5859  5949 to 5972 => 1.13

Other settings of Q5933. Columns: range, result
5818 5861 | 13.33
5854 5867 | 14.87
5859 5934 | 13.22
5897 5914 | 16.11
